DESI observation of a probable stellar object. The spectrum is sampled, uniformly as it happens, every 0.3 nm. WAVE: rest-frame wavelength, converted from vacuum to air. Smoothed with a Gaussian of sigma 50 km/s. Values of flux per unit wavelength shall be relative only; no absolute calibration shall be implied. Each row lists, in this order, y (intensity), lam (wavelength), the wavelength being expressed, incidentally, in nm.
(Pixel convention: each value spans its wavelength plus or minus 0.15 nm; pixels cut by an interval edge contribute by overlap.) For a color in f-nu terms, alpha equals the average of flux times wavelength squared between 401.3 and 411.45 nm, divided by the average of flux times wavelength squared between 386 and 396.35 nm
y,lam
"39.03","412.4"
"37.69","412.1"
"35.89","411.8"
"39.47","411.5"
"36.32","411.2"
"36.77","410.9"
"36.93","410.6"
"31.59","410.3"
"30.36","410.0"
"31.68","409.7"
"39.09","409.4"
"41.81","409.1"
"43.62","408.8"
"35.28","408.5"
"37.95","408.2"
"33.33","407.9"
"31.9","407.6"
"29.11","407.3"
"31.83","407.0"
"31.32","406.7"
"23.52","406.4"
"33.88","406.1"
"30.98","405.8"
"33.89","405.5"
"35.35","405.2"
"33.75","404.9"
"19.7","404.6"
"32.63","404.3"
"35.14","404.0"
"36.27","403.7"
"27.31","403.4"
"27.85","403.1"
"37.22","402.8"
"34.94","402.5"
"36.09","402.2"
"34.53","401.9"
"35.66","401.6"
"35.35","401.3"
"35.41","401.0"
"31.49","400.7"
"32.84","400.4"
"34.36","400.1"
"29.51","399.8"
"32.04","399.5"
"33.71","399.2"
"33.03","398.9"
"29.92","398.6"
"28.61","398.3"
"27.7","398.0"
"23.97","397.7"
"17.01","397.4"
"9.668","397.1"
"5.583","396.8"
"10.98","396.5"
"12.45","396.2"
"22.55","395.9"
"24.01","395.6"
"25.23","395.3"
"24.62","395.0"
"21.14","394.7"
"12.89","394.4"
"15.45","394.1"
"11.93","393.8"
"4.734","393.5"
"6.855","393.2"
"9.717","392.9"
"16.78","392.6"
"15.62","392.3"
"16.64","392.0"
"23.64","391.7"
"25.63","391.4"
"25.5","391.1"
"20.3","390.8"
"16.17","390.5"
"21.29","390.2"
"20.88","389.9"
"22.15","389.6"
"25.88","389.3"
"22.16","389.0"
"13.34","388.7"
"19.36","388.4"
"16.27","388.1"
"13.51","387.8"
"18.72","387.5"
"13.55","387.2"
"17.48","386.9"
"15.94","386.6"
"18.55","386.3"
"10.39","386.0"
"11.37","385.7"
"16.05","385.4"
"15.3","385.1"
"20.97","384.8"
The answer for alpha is 2.03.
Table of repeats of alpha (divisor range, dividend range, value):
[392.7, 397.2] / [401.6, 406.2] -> 2.34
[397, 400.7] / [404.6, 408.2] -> 1.16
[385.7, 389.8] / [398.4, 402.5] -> 2.06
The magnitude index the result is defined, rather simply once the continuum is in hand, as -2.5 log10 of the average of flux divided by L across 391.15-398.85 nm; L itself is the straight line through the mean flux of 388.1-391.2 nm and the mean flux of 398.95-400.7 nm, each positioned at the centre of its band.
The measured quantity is 0.43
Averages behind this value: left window 20.4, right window 32.4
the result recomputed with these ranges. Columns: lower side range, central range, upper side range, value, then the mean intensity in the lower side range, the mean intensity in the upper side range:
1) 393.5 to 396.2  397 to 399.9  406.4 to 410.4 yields -0.17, 18.5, 34.2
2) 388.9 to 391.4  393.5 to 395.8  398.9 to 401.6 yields 0.42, 22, 33.2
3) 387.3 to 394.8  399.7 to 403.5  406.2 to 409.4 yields -0.19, 17.4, 34.2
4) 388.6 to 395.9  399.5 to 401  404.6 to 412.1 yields -0.23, 18.6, 34.2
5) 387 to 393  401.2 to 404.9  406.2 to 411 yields -0.11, 18.9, 34.1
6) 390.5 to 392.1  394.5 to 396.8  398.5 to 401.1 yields 0.38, 21.9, 32.5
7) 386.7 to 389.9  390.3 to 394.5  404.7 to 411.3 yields 0.31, 18.3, 34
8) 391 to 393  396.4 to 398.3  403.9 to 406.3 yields 0.40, 19.1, 31.7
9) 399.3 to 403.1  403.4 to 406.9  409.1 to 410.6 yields 0.09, 33.9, 34.4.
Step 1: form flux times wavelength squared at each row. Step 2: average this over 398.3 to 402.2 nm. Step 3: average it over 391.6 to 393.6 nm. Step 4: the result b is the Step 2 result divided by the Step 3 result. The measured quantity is 2.6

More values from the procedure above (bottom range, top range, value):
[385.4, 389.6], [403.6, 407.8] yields 2.04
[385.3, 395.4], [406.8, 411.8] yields 2.25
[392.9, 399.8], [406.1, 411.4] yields 1.84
